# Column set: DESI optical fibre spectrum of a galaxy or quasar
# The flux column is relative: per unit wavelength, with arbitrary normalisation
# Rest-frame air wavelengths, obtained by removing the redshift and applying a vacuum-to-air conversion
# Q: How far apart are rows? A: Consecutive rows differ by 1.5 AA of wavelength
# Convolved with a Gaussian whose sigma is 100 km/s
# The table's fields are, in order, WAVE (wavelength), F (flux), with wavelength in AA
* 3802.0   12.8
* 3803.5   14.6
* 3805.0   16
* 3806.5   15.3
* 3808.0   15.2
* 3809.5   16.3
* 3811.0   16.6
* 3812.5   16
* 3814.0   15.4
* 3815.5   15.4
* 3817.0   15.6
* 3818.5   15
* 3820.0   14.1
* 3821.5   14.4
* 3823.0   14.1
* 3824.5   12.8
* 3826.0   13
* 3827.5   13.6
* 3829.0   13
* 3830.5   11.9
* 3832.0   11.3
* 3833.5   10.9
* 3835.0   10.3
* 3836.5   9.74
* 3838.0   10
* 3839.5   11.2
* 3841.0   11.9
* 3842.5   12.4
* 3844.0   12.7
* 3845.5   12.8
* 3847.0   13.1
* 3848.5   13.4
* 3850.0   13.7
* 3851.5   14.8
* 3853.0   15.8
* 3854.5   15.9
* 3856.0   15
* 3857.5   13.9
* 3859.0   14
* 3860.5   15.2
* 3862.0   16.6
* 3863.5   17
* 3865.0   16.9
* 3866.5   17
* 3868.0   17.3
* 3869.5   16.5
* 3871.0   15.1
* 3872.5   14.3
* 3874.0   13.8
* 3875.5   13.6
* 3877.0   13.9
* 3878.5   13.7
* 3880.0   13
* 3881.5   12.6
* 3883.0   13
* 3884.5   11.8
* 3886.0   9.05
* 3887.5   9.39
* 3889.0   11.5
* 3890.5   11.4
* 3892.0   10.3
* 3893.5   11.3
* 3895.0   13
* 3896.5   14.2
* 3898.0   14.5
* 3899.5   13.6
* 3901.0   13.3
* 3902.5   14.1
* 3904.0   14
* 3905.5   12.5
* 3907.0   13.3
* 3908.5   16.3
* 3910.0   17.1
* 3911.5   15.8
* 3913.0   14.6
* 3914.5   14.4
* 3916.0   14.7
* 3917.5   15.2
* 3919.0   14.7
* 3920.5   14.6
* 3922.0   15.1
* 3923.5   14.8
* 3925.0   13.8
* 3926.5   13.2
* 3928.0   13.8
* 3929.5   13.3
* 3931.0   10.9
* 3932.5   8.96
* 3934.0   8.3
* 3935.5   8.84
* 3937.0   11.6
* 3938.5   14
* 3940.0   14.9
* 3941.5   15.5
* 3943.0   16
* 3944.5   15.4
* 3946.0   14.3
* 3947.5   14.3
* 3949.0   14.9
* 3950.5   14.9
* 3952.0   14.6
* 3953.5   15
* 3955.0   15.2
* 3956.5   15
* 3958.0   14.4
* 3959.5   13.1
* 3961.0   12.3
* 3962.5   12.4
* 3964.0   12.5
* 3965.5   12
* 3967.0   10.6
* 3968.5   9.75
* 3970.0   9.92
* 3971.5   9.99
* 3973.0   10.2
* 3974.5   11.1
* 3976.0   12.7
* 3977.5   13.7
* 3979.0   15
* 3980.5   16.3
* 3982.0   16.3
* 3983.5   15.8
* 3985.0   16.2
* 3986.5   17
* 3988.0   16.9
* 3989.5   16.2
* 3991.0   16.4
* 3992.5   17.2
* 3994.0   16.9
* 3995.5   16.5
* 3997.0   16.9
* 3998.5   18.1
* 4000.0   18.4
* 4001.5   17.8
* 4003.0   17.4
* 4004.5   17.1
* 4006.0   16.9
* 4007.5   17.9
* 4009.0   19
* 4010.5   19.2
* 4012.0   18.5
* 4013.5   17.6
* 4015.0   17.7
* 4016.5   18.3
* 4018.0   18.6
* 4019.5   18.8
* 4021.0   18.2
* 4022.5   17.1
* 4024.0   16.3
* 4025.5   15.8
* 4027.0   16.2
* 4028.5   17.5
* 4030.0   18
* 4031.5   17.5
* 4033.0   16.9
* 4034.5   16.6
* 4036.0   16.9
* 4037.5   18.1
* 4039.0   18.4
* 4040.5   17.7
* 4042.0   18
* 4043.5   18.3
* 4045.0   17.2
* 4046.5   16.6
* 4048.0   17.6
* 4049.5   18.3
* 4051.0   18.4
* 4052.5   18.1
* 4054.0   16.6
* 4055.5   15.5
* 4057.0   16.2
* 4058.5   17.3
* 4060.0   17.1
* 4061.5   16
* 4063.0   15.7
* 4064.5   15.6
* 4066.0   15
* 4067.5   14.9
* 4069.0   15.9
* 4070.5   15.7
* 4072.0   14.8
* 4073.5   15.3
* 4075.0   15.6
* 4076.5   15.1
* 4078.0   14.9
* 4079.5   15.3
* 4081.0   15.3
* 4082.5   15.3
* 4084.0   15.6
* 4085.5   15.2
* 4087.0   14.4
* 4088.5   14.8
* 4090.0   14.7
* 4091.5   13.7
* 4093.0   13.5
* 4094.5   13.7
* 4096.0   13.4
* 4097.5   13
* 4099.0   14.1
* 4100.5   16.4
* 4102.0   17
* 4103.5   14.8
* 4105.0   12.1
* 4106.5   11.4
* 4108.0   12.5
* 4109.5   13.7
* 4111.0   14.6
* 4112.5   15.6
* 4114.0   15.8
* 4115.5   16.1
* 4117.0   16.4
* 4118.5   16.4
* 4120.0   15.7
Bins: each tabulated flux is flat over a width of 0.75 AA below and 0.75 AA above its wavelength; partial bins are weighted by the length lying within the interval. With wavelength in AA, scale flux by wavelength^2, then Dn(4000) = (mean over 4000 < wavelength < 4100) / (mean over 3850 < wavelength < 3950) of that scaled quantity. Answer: 1.28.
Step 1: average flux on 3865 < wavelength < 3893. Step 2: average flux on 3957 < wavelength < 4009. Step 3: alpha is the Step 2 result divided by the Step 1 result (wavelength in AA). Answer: 1.1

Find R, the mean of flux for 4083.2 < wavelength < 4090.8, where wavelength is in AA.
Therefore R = 14.9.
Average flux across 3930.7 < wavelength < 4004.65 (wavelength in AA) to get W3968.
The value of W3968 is 14.2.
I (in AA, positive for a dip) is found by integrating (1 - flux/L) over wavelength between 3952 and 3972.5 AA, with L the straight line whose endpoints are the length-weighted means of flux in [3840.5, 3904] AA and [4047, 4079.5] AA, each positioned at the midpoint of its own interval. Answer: 3.2 AA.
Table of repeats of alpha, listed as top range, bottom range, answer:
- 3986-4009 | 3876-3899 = 1.41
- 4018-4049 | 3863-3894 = 1.30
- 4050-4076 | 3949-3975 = 1.28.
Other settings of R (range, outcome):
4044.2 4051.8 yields 17.6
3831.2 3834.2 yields 11.1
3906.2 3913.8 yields 15.4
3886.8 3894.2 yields 10.8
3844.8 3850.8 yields 13.3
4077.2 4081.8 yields 15.2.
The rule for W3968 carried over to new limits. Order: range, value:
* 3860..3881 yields 15.2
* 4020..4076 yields 16.8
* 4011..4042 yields 17.6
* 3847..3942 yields 13.8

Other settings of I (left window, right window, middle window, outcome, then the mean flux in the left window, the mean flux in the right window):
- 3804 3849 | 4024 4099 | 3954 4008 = 1.5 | 13.5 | 16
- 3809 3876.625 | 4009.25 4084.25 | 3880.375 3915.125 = 4.1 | 14.1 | 16.8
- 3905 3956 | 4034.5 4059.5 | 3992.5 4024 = -2.9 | 14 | 17.4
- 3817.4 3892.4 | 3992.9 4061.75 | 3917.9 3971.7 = 8.0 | 13.4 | 17.5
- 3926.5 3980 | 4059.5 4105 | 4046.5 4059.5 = -2.4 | 12.9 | 15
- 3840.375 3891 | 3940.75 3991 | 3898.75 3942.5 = 0.9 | 13.9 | 14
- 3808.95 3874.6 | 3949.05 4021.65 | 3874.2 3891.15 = 2.7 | 14.1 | 15.5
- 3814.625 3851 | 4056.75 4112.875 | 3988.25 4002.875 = -3.1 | 12.8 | 14.9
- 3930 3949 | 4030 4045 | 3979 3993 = -1.2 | 12.8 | 17.6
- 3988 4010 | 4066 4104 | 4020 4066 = -2.9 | 17.3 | 14.9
